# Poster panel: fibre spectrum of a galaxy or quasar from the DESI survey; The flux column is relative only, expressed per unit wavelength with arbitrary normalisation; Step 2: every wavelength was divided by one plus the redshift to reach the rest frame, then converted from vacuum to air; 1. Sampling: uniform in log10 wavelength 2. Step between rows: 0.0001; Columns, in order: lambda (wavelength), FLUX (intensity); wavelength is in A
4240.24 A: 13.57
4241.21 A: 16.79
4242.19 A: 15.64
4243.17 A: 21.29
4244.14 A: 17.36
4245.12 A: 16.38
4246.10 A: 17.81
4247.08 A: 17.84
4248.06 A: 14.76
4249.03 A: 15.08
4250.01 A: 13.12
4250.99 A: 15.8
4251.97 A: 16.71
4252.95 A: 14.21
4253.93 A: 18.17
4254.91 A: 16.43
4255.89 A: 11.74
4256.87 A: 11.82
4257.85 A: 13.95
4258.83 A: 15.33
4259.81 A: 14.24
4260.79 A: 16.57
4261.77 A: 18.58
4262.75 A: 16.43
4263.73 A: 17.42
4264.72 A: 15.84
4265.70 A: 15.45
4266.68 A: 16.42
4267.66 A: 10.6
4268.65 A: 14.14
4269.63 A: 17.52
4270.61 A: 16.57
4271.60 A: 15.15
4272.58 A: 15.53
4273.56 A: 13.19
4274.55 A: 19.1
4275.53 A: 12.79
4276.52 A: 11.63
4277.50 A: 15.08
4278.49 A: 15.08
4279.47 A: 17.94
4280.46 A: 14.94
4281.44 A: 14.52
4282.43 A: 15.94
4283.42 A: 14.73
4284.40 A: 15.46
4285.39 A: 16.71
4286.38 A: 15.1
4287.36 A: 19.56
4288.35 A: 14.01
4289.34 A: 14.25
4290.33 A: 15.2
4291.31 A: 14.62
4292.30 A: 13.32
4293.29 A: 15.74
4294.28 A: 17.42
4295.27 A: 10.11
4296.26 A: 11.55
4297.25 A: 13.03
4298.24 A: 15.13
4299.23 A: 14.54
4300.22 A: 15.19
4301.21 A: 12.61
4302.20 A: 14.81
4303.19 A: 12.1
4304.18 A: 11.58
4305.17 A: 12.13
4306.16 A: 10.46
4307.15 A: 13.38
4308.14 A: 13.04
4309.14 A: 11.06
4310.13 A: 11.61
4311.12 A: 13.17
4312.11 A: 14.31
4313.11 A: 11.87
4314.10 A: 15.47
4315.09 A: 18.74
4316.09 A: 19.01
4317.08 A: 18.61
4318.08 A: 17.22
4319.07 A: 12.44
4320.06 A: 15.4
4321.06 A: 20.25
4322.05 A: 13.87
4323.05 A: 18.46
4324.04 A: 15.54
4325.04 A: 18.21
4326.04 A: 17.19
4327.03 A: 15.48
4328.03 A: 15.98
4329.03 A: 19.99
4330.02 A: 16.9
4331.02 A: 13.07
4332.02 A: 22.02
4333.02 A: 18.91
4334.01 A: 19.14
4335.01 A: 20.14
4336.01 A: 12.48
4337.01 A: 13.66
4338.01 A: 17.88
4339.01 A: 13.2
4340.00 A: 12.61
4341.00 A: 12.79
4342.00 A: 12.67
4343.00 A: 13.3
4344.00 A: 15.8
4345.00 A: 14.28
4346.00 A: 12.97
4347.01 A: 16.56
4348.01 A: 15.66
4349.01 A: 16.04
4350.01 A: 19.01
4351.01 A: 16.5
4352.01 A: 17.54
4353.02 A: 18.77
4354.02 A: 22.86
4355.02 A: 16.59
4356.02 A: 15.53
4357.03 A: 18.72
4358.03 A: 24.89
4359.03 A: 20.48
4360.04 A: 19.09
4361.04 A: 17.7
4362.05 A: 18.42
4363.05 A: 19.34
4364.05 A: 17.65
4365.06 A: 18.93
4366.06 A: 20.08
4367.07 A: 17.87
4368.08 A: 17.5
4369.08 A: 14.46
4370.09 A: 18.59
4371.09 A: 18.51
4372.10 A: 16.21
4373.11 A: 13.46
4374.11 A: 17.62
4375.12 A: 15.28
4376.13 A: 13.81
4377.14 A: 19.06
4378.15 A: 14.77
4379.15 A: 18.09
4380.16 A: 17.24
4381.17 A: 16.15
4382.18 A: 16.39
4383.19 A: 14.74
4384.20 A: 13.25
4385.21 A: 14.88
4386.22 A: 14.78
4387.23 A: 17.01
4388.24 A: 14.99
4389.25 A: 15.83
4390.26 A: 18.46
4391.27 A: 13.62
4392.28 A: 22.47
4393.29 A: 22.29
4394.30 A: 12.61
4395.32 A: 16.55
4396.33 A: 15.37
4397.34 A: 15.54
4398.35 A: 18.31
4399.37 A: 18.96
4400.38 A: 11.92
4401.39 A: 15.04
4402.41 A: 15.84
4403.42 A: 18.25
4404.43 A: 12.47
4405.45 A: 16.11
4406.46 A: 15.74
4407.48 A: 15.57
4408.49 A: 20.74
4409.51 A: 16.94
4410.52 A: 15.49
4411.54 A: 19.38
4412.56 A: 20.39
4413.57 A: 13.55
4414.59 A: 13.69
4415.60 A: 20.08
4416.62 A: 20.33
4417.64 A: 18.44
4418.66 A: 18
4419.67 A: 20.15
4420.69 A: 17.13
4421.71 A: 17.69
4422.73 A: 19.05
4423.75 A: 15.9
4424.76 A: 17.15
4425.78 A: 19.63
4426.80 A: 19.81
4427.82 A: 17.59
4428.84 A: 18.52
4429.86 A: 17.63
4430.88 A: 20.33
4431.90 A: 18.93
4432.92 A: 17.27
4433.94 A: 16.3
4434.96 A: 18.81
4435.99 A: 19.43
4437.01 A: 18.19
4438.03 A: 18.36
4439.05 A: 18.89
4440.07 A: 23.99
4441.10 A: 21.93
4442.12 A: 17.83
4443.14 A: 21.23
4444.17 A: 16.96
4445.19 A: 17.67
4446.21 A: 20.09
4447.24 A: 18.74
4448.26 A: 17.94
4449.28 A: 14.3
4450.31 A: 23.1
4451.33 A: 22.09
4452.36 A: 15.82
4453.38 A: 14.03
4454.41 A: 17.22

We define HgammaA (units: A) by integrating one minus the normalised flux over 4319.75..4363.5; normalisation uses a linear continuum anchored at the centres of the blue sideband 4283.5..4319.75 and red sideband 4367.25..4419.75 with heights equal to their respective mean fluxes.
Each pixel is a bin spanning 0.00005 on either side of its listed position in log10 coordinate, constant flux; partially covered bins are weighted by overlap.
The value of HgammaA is -4.68 A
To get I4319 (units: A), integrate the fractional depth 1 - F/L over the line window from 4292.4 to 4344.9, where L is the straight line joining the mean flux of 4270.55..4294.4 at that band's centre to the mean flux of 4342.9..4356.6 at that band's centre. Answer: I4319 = 3.3 A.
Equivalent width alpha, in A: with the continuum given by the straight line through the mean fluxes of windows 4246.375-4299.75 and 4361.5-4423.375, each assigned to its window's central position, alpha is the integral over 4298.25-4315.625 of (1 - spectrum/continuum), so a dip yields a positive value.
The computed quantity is 2.52 A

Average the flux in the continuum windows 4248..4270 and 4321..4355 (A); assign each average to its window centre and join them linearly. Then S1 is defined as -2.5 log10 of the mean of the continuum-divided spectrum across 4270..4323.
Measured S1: 0.08 mag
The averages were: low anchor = 15.2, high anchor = 16.4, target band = 14.7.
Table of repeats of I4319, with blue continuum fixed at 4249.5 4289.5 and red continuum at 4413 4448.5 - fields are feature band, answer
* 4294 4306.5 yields 2.2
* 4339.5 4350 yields 1.5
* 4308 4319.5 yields 1.0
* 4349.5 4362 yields -1.4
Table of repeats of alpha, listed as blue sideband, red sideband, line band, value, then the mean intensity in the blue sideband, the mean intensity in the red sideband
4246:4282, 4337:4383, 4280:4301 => 1.3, 15.3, 16.9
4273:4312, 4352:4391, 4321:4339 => -1.6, 14.2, 17.3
